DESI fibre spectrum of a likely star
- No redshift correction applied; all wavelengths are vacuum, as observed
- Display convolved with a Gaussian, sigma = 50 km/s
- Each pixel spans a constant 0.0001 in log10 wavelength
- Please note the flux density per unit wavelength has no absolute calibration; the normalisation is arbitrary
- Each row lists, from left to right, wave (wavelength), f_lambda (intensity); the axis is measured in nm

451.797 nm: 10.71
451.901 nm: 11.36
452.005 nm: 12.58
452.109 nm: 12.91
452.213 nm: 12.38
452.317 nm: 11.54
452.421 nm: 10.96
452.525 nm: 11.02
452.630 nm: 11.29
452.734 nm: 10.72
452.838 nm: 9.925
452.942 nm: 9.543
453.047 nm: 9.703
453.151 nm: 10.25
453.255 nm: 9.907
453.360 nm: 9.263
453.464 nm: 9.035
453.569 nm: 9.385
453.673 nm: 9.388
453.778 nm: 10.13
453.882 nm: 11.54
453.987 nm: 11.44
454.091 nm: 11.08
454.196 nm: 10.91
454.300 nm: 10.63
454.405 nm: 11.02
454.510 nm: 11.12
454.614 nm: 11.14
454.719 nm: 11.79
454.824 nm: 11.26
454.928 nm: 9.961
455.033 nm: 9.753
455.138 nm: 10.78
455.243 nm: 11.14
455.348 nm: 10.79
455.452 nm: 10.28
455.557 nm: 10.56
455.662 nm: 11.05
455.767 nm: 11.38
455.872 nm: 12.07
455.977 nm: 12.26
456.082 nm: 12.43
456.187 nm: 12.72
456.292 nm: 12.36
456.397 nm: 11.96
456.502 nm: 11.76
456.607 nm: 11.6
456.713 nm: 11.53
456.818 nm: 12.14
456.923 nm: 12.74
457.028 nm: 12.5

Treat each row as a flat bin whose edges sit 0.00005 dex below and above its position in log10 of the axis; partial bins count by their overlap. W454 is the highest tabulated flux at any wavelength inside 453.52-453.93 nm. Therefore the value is 11.54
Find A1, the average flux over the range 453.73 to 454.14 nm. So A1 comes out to 11.1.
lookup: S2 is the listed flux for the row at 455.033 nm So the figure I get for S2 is 9.753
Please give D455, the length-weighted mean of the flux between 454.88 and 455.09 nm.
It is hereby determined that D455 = 9.85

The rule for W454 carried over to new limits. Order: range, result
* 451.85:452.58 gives 12.91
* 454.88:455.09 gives 9.961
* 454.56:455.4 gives 11.79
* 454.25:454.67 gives 11.14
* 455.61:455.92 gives 12.07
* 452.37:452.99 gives 11.29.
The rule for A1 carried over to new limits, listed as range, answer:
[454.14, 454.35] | 10.8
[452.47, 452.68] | 11.1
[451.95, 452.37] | 12.4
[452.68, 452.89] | 10.4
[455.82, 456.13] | 12.3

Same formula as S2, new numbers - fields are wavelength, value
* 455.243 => 11.14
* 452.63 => 11.29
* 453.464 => 9.035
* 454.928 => 9.961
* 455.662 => 11.05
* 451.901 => 11.36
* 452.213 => 12.38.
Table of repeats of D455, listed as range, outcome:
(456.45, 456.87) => 11.7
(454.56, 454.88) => 11.4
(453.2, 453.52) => 9.4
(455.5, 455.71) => 10.8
